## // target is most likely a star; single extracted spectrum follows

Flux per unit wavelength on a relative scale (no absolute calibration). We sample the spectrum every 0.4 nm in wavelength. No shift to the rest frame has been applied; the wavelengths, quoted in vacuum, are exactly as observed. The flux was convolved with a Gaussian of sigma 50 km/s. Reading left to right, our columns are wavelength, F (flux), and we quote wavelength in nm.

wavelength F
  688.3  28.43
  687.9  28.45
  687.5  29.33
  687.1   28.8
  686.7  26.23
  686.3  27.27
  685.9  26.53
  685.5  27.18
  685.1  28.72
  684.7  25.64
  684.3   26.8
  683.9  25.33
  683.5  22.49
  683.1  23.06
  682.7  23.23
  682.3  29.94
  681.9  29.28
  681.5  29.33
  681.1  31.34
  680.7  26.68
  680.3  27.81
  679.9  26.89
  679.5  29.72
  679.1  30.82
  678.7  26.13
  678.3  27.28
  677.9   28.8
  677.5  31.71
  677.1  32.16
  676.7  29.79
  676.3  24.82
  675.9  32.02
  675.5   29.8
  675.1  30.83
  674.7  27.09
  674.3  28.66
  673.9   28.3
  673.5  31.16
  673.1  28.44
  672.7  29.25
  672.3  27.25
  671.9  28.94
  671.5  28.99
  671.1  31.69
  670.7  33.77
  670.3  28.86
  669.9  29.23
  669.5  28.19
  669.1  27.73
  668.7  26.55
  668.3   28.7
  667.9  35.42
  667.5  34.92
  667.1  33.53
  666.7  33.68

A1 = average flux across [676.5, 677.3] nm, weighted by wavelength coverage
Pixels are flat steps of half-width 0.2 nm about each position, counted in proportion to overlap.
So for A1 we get 31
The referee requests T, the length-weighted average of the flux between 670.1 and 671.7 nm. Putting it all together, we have 30.8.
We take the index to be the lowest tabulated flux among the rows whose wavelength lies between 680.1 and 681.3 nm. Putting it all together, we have 26.68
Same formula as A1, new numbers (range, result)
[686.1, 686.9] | 26.7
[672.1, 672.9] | 28.2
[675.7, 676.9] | 28.9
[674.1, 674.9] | 27.9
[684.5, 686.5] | 27.1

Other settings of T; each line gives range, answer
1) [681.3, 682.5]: 29.5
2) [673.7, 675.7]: 28.9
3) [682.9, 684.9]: 24.7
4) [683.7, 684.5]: 26.1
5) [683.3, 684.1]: 23.9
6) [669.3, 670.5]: 28.8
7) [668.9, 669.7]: 28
